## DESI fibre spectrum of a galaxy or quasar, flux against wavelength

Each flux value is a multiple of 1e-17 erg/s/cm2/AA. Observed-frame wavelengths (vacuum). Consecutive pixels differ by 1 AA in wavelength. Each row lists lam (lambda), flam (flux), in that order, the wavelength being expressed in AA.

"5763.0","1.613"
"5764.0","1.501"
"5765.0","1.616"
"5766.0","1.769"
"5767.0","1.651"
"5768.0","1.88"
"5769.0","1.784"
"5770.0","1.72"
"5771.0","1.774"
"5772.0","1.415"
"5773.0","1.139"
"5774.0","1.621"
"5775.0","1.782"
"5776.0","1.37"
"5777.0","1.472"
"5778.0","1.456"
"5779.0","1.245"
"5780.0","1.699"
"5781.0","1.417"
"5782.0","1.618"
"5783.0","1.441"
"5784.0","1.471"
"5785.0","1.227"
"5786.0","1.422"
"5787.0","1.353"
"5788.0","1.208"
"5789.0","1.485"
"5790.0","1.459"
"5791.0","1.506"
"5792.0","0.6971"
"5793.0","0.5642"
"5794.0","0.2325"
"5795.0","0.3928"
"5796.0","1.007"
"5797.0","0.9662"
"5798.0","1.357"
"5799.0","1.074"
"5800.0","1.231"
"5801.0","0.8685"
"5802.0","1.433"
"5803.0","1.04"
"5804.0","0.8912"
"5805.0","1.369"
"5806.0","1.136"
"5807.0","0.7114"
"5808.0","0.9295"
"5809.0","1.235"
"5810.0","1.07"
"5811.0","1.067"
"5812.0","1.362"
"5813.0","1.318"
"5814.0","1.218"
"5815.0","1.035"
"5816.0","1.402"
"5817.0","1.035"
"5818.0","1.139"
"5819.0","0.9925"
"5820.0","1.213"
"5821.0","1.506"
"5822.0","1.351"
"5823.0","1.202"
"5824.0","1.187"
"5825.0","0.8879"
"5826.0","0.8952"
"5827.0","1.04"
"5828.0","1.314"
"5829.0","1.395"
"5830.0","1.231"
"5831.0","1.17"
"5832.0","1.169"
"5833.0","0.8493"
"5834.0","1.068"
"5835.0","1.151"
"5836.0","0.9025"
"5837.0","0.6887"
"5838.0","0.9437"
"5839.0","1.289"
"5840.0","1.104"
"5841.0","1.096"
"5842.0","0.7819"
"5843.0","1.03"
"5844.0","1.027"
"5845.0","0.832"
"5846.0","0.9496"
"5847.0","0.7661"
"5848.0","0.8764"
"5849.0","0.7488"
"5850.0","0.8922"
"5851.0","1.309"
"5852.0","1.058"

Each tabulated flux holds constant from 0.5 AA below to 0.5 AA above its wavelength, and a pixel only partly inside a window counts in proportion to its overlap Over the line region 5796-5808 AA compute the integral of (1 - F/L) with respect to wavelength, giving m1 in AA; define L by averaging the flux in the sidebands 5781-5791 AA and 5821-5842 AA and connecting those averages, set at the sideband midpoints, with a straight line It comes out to 2.0 AA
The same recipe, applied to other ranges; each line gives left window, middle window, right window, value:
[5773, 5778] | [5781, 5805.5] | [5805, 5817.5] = 3.39 AA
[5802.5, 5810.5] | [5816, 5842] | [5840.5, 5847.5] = -3.63 AA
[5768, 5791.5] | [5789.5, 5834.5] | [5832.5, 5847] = 3.80 AA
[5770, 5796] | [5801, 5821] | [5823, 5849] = 0.24 AA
